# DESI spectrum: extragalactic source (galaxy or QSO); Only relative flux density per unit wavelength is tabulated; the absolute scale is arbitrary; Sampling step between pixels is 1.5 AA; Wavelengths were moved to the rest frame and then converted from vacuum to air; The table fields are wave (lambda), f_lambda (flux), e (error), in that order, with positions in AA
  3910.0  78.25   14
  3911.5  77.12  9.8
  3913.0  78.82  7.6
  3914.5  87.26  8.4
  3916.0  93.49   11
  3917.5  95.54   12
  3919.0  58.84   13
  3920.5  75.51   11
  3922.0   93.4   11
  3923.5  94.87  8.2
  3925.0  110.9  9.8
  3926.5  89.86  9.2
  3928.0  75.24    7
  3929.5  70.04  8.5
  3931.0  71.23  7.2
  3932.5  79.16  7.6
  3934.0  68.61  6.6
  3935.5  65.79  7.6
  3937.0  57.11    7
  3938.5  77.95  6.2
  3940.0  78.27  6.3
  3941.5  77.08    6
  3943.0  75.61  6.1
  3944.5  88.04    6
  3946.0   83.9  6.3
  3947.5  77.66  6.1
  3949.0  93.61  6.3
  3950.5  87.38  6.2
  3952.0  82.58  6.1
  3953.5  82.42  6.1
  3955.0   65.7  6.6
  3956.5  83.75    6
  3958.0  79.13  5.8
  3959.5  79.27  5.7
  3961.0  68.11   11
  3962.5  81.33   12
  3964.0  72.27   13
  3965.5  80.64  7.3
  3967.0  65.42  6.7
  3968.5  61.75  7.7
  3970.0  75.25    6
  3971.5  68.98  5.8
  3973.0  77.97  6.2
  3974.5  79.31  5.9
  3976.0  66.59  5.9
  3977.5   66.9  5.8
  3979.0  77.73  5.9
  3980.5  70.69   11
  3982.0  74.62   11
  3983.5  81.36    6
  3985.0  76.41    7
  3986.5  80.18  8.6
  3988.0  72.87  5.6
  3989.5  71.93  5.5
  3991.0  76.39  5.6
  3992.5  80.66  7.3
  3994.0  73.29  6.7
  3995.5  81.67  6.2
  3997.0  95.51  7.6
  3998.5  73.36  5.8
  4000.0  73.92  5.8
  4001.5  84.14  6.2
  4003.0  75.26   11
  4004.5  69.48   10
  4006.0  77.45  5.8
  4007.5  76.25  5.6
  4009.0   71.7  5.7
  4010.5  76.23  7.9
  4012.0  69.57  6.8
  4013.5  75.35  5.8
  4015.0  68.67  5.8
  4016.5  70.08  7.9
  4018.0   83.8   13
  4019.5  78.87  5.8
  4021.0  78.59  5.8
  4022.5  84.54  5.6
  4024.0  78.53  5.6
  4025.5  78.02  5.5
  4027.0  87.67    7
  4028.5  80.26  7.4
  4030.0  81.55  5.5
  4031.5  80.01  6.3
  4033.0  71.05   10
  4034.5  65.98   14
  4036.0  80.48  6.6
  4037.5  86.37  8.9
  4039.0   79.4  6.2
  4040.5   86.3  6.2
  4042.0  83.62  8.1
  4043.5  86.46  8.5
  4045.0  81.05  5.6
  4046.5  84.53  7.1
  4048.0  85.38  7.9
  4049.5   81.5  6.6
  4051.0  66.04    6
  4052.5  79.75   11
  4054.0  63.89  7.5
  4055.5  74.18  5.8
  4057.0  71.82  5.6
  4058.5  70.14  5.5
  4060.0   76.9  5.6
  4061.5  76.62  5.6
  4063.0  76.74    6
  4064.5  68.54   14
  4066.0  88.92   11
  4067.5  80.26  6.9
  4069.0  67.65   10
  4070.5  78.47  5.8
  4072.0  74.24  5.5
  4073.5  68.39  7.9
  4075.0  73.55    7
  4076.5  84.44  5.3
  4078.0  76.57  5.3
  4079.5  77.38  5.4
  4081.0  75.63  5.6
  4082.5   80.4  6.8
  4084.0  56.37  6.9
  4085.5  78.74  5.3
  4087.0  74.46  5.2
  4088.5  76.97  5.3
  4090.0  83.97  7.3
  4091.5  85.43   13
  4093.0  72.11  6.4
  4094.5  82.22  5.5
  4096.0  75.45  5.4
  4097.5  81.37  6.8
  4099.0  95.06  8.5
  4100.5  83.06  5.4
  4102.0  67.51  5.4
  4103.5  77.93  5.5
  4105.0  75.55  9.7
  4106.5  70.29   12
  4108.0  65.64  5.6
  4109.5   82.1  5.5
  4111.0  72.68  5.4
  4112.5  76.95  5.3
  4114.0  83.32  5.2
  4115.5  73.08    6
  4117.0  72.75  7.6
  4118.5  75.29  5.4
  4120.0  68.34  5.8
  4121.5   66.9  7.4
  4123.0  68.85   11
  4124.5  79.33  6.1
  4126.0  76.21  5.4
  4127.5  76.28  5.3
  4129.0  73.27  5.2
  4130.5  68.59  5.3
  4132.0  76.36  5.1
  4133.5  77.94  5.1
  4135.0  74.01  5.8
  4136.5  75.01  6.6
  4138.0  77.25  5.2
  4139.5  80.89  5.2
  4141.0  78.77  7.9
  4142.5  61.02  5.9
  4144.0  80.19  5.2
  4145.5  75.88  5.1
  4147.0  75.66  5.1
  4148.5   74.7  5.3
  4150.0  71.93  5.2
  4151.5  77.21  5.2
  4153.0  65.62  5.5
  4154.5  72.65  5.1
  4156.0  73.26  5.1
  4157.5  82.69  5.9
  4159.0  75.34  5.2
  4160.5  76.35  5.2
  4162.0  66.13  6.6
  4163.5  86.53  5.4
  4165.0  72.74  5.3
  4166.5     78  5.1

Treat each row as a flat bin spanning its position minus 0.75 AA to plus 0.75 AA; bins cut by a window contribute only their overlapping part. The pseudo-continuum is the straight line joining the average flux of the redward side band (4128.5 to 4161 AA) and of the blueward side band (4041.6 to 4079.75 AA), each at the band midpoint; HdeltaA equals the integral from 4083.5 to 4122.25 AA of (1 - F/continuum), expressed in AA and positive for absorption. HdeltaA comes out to -0.1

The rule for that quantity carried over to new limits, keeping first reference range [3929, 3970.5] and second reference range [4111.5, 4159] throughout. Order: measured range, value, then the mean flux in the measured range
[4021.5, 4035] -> -0.6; 78.9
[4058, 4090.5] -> -0.3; 75.7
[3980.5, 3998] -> -0.6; 78.2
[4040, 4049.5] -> -1.1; 84.3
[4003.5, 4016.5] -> 0.5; 73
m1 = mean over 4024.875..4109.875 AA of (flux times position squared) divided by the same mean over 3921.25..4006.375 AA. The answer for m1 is 1.1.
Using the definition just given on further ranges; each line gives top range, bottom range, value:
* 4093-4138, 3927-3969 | 1.08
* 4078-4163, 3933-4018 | 1.07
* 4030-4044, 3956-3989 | 1.11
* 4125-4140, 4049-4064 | 1.07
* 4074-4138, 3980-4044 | 1.02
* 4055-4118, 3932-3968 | 1.06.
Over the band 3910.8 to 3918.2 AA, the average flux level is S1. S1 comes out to 86.4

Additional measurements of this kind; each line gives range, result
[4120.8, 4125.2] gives 71.7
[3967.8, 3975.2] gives 72.7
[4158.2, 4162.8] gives 72.9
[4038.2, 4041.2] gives 82.9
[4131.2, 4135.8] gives 76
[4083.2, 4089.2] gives 71.7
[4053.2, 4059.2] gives 70.1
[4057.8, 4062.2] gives 74.6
